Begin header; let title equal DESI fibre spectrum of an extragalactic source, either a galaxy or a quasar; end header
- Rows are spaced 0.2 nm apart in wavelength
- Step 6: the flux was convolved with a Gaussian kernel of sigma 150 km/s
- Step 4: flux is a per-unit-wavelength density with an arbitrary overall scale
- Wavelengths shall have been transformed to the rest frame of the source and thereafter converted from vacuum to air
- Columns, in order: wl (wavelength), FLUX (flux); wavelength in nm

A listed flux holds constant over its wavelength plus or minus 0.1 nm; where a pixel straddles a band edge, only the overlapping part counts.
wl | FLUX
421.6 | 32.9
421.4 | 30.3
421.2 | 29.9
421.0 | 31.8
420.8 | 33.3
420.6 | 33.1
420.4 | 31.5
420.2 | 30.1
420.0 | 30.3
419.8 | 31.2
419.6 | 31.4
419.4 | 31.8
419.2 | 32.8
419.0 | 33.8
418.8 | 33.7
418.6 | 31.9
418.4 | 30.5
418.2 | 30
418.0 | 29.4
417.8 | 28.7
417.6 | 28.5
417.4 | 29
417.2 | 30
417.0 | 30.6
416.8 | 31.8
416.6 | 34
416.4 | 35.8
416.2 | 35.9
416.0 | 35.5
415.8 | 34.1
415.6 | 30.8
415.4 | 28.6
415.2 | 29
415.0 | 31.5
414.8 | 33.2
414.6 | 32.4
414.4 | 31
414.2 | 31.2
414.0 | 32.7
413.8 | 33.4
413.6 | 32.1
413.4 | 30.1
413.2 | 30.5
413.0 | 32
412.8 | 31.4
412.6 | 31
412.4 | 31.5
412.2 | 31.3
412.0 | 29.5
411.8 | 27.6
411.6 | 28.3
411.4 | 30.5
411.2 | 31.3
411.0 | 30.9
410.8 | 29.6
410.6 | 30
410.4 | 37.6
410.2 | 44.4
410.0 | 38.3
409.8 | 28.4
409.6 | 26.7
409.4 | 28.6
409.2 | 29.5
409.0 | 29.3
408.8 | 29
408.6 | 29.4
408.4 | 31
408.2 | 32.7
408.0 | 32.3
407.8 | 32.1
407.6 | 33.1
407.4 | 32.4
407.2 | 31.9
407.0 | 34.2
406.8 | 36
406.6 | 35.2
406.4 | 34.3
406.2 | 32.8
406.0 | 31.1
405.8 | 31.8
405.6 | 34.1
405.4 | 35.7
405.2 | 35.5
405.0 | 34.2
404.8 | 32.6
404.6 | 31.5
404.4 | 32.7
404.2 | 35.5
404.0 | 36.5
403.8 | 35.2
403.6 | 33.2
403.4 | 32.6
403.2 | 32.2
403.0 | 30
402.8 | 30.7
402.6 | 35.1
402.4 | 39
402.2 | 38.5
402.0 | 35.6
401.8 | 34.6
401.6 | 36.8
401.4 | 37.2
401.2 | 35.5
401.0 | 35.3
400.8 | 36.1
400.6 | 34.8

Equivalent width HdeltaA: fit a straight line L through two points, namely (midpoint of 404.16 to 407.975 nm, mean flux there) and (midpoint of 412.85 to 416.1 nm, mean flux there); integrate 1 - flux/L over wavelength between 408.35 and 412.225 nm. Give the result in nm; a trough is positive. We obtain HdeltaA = 0.18 nm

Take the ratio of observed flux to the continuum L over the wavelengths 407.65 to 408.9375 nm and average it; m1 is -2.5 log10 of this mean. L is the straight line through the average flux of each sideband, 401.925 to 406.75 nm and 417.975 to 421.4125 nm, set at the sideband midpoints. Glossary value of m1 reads 0.08 mag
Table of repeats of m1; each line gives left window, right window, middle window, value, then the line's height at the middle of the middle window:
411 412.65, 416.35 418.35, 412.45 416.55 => -0.060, 30.4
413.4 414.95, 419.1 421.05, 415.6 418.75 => 0.007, 31.9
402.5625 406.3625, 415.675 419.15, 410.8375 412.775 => 0.080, 32.5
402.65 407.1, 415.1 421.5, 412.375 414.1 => 0.022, 32.3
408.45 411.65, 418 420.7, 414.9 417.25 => -0.027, 31.5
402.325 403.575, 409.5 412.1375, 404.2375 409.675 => 0.006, 32.4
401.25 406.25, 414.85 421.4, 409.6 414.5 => 0.032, 32.7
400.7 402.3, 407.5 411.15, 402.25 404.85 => 0.042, 35.1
